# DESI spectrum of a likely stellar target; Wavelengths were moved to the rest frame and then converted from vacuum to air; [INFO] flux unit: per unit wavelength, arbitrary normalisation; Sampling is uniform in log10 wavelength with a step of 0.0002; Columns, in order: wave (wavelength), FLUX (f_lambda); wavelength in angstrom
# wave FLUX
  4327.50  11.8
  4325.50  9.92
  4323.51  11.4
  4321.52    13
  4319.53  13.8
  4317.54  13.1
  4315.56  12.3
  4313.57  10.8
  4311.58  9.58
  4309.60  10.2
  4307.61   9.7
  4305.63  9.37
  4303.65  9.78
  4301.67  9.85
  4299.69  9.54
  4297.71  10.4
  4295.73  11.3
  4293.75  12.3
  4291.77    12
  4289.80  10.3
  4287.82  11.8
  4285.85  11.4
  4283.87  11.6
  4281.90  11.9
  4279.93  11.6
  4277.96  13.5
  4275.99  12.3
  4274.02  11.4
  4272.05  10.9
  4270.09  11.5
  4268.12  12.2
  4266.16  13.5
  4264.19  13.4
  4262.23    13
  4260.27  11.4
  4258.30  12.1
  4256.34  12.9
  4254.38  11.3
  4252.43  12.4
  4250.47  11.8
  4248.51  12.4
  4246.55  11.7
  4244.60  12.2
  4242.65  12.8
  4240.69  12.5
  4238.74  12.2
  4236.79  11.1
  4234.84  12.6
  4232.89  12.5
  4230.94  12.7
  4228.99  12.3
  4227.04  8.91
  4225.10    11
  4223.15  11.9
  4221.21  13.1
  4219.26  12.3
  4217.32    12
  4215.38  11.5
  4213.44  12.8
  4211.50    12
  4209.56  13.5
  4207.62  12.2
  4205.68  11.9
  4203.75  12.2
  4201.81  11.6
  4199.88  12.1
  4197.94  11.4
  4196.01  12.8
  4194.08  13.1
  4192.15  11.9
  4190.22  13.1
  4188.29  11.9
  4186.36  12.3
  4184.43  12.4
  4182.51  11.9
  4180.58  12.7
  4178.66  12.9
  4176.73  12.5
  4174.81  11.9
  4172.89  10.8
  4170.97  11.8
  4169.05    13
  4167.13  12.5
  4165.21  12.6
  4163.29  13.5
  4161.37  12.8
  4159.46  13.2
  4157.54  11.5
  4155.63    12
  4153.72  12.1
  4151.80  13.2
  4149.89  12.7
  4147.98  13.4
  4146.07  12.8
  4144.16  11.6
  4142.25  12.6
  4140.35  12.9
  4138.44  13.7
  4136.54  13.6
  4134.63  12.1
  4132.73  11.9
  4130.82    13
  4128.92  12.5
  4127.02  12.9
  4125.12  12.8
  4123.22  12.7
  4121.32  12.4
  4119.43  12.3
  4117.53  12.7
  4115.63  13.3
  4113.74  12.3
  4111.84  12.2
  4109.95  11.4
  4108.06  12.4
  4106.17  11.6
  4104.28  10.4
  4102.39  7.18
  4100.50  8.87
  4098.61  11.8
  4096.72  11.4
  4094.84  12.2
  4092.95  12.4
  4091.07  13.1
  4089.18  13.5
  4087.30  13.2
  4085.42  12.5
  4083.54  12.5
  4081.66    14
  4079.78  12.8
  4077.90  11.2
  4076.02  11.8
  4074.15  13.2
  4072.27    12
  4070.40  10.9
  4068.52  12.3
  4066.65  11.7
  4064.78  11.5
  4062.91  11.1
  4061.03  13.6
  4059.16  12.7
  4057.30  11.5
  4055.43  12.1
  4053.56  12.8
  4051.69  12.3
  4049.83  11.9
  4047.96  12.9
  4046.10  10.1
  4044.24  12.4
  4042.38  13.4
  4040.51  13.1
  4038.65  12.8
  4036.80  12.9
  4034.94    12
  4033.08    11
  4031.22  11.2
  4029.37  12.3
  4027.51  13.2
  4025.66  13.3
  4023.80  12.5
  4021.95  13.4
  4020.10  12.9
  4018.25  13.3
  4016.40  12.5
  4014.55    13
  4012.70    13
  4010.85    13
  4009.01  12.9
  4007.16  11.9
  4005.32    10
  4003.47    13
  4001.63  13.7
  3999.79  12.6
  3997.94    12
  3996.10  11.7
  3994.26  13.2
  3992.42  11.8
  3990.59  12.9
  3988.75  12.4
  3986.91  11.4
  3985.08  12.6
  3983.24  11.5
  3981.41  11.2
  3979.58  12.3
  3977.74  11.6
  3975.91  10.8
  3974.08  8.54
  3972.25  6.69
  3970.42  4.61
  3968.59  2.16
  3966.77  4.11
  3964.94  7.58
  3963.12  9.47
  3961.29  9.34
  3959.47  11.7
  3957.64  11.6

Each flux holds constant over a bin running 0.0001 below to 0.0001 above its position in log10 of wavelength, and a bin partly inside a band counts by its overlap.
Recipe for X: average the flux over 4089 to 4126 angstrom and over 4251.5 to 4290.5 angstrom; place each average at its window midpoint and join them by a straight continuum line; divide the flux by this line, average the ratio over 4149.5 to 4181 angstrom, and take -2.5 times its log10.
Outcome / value -0.05 mag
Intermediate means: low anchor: 11.8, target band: 12.4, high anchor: 12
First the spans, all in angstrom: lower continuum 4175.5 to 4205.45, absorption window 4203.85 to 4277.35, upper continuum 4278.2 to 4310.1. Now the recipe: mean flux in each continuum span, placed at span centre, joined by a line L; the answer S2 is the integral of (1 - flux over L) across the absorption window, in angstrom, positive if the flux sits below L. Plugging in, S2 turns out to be -3.2 angstrom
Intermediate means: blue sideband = 12.3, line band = 12.1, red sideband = 10.9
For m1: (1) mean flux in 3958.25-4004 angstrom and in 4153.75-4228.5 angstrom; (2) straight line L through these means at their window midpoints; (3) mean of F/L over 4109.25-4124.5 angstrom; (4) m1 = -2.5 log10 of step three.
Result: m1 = -0.08 mag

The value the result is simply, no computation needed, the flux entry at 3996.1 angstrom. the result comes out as 11.7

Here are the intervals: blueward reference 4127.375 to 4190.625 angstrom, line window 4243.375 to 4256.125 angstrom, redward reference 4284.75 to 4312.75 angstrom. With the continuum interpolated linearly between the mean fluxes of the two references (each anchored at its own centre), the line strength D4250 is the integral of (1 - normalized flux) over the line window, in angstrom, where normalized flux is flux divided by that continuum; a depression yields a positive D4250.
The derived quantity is -0.9 angstrom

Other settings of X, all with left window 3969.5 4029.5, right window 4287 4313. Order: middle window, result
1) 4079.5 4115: -0.043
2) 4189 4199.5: -0.136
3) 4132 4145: -0.131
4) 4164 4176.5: -0.101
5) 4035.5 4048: -0.073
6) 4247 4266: -0.157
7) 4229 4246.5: -0.145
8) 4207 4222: -0.145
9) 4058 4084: -0.063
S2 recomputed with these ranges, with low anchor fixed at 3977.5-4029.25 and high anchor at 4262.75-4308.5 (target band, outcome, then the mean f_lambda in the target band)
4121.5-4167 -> -2.9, 12.7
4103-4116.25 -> 0.3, 11.8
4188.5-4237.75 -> -1.8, 12.1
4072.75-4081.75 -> -0.2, 12.4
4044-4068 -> 0.4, 12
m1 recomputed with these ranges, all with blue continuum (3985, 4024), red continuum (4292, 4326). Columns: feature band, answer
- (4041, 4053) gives 0.01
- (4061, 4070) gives 0.04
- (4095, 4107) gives 0.17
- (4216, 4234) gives -0.04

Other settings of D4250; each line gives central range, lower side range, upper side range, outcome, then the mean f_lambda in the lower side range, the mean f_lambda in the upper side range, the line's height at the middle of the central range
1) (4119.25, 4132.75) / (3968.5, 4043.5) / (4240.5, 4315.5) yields -1.07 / 11.8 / 11.5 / 11.7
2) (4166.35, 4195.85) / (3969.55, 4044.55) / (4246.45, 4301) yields -1.10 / 12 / 11.8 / 11.9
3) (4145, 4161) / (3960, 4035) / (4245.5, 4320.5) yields -1.69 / 11.2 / 11.6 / 11.4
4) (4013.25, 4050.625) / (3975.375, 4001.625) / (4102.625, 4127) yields -1.33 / 12.1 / 12.1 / 12.1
